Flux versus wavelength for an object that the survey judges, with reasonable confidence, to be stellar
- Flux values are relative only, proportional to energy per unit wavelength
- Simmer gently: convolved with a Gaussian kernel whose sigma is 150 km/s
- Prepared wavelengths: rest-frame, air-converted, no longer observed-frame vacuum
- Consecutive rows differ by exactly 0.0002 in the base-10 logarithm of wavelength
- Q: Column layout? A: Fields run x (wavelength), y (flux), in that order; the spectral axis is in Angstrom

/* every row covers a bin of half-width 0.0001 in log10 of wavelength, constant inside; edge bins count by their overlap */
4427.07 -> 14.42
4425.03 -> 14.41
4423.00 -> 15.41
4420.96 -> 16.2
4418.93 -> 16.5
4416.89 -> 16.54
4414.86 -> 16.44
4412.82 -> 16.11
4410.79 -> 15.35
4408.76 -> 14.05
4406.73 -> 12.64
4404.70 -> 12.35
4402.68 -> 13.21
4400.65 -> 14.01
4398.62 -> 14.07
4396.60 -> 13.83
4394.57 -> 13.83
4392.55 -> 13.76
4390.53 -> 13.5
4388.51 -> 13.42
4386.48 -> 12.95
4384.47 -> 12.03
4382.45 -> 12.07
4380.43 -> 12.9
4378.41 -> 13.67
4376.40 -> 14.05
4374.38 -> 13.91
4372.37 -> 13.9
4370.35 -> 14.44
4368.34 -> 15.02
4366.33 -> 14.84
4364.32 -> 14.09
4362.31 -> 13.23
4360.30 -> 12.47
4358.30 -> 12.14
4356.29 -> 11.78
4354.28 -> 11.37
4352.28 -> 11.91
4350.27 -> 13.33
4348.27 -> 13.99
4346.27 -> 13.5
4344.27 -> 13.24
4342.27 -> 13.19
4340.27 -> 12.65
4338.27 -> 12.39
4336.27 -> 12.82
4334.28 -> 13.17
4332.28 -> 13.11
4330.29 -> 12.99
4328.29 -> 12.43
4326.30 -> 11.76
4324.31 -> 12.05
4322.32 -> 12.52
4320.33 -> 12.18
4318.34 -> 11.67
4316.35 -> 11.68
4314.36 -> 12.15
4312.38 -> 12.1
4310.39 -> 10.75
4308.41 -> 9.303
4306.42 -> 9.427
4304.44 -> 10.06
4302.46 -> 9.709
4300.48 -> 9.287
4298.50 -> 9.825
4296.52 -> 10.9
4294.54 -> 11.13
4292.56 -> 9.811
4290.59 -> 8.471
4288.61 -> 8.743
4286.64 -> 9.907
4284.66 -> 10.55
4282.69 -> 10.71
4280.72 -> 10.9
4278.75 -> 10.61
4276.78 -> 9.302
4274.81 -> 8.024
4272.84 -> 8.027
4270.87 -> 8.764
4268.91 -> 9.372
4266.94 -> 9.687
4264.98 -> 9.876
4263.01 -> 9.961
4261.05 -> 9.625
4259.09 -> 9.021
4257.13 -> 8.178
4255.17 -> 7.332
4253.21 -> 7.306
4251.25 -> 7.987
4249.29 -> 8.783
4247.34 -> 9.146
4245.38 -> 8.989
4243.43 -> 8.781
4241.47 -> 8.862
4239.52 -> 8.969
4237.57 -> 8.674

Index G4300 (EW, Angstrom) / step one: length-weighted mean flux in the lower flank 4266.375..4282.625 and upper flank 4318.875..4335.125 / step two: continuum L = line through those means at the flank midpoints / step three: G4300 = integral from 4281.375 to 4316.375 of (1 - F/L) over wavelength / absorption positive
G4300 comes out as 2.0 Angstrom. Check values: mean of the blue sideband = 9.4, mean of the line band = 10.2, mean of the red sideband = 12.5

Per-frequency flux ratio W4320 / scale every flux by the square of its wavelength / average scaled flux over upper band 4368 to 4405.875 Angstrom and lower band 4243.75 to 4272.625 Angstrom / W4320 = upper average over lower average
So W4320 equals 1.62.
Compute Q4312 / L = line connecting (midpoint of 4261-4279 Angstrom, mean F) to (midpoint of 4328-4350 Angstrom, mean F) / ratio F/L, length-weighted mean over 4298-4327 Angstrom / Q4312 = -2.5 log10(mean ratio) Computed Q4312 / 0.063 mag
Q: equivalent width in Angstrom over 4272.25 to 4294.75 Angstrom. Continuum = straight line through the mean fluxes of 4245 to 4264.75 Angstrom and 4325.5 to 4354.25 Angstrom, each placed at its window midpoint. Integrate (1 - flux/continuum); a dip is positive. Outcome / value 0.9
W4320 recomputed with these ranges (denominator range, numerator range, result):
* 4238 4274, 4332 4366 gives 1.53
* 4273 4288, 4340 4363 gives 1.33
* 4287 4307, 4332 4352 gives 1.37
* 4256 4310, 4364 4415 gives 1.51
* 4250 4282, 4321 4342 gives 1.44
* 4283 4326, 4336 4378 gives 1.28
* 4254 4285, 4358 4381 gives 1.55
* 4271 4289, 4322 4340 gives 1.34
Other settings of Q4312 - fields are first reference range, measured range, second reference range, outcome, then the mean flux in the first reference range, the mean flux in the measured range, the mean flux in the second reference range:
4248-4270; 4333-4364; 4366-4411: -0.06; 8.84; 12.8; 13.6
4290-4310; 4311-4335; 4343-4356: -0.10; 9.85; 12.3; 12.8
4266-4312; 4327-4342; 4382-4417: -0.12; 9.74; 12.8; 13.9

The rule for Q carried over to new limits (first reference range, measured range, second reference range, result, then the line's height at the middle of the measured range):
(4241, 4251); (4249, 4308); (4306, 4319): 3.2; 9.93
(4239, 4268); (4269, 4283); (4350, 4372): 0.5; 9.74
